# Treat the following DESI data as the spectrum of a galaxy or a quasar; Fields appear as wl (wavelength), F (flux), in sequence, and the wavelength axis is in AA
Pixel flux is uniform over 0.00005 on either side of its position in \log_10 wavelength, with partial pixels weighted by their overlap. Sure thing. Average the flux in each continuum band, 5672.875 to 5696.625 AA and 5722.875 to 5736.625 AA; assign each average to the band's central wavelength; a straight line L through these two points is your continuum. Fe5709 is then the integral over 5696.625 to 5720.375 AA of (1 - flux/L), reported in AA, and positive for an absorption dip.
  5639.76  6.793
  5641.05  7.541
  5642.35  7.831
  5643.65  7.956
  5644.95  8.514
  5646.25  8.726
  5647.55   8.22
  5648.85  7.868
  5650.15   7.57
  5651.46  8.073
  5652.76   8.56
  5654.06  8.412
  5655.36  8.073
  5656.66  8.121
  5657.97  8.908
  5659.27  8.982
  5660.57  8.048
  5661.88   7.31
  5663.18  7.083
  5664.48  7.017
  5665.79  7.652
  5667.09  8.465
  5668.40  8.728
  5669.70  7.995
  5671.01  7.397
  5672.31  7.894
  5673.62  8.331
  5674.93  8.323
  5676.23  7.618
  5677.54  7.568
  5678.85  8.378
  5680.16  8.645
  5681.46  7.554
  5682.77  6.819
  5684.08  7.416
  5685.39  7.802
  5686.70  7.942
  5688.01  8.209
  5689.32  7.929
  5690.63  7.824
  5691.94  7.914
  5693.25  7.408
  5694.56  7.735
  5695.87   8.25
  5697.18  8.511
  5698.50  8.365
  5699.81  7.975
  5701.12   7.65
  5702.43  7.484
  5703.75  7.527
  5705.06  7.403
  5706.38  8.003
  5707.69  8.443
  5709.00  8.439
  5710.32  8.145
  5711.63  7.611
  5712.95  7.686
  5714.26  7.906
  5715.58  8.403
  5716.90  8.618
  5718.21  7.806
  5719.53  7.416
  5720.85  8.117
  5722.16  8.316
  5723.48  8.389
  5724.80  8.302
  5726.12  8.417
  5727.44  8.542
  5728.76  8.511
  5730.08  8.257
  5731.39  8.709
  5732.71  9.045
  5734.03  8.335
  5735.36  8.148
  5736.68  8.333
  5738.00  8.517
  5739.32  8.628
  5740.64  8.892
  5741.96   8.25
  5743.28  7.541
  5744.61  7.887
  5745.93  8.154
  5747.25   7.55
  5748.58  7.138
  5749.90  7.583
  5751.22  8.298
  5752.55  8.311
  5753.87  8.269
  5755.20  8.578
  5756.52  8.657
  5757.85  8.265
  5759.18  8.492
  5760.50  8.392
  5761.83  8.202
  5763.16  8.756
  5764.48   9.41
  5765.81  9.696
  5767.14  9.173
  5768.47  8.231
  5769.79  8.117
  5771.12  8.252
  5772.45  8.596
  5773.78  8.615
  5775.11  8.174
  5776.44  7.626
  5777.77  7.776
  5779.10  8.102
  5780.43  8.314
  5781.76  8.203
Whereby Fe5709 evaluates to 0.6 AA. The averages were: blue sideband 7.87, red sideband 8.46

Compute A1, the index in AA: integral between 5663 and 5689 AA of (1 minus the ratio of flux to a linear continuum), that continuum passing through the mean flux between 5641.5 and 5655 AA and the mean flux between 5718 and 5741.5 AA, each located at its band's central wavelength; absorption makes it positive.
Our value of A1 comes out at 1.2 AA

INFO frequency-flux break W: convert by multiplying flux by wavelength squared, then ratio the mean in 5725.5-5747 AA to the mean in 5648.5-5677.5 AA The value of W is 1.07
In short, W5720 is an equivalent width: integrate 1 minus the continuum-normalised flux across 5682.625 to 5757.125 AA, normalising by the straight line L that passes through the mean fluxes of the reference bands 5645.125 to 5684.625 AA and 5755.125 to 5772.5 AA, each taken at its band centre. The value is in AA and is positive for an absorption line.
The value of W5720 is 2.39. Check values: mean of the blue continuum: 8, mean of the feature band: 8.08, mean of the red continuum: 8.63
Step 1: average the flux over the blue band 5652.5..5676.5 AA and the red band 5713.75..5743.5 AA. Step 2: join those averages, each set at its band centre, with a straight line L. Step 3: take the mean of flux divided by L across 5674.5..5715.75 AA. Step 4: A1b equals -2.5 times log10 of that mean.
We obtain 0.04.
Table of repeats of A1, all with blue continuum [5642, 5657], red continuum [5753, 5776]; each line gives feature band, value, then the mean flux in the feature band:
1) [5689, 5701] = 0.5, 7.98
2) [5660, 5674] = 0.7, 7.8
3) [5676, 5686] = 0.7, 7.73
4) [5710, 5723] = 0.6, 8.01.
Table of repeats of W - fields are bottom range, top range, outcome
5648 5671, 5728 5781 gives 1.07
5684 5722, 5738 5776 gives 1.07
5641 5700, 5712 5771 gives 1.07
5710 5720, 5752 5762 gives 1.07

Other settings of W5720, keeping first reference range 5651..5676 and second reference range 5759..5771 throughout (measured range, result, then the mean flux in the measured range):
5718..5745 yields 0.6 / 8.31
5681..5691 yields 0.6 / 7.68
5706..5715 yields 0.4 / 8.04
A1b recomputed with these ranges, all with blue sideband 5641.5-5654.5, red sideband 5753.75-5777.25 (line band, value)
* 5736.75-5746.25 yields 0.02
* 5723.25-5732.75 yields -0.01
